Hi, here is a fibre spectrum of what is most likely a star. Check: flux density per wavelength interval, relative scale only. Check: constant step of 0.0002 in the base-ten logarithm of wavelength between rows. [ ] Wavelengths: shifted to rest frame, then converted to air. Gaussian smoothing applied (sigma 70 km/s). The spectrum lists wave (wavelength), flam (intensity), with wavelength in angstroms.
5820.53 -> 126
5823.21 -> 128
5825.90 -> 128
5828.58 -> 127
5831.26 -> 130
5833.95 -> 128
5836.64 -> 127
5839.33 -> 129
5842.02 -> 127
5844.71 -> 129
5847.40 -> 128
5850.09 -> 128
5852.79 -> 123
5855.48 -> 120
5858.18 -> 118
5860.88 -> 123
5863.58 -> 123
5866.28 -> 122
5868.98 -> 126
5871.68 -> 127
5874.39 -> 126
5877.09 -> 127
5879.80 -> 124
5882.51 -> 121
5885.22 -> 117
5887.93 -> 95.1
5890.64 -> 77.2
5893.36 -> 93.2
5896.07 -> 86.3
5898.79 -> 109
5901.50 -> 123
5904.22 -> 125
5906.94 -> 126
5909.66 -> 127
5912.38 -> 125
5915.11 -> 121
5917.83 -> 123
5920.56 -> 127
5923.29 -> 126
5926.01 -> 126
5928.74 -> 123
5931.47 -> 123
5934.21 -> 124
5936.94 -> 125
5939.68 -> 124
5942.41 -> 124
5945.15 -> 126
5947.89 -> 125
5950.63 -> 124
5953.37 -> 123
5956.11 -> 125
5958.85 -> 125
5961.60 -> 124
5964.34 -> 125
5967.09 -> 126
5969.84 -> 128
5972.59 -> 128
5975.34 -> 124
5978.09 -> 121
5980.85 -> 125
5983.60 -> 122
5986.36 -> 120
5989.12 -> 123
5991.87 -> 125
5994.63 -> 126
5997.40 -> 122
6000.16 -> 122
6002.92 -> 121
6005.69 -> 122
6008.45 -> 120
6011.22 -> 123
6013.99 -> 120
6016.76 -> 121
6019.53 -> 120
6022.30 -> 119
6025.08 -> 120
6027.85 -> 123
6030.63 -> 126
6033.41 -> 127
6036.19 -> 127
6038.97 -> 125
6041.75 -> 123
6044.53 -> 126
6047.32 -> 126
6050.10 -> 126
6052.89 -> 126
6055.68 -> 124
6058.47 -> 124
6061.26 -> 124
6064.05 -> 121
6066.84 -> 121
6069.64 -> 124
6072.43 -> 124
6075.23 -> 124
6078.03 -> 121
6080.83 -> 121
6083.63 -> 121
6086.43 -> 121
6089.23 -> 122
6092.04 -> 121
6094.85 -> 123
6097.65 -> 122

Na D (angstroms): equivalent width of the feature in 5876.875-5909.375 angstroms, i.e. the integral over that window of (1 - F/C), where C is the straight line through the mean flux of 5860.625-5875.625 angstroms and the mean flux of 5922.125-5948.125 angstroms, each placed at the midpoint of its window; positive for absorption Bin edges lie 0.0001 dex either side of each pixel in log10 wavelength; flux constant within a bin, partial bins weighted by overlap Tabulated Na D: 3.7 angstroms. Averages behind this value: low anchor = 125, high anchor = 125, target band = 110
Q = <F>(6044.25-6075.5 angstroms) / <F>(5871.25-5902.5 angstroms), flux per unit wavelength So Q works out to 1.1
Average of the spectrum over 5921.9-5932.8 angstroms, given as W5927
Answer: 125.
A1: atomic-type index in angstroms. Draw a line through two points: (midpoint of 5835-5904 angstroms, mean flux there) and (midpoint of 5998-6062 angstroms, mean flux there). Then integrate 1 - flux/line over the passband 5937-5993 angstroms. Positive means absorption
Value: -1.5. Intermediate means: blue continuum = 118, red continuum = 123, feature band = 124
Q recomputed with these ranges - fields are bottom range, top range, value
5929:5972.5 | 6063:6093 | 0.98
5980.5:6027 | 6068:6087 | 1.00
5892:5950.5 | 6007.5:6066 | 1.02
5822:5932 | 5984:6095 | 1.02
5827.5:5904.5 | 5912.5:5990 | 1.04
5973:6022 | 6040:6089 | 1.01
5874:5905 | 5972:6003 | 1.12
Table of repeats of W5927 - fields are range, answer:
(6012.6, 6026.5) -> 120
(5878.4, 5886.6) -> 121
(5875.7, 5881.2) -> 125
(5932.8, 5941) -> 124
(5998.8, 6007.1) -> 122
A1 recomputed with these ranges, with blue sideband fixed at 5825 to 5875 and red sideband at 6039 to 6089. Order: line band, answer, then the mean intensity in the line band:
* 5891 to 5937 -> 2.39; 118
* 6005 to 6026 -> 0.56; 121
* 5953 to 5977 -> -0.18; 125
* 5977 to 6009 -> 0.43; 122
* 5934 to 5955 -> 0.05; 124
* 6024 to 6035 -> -0.04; 124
